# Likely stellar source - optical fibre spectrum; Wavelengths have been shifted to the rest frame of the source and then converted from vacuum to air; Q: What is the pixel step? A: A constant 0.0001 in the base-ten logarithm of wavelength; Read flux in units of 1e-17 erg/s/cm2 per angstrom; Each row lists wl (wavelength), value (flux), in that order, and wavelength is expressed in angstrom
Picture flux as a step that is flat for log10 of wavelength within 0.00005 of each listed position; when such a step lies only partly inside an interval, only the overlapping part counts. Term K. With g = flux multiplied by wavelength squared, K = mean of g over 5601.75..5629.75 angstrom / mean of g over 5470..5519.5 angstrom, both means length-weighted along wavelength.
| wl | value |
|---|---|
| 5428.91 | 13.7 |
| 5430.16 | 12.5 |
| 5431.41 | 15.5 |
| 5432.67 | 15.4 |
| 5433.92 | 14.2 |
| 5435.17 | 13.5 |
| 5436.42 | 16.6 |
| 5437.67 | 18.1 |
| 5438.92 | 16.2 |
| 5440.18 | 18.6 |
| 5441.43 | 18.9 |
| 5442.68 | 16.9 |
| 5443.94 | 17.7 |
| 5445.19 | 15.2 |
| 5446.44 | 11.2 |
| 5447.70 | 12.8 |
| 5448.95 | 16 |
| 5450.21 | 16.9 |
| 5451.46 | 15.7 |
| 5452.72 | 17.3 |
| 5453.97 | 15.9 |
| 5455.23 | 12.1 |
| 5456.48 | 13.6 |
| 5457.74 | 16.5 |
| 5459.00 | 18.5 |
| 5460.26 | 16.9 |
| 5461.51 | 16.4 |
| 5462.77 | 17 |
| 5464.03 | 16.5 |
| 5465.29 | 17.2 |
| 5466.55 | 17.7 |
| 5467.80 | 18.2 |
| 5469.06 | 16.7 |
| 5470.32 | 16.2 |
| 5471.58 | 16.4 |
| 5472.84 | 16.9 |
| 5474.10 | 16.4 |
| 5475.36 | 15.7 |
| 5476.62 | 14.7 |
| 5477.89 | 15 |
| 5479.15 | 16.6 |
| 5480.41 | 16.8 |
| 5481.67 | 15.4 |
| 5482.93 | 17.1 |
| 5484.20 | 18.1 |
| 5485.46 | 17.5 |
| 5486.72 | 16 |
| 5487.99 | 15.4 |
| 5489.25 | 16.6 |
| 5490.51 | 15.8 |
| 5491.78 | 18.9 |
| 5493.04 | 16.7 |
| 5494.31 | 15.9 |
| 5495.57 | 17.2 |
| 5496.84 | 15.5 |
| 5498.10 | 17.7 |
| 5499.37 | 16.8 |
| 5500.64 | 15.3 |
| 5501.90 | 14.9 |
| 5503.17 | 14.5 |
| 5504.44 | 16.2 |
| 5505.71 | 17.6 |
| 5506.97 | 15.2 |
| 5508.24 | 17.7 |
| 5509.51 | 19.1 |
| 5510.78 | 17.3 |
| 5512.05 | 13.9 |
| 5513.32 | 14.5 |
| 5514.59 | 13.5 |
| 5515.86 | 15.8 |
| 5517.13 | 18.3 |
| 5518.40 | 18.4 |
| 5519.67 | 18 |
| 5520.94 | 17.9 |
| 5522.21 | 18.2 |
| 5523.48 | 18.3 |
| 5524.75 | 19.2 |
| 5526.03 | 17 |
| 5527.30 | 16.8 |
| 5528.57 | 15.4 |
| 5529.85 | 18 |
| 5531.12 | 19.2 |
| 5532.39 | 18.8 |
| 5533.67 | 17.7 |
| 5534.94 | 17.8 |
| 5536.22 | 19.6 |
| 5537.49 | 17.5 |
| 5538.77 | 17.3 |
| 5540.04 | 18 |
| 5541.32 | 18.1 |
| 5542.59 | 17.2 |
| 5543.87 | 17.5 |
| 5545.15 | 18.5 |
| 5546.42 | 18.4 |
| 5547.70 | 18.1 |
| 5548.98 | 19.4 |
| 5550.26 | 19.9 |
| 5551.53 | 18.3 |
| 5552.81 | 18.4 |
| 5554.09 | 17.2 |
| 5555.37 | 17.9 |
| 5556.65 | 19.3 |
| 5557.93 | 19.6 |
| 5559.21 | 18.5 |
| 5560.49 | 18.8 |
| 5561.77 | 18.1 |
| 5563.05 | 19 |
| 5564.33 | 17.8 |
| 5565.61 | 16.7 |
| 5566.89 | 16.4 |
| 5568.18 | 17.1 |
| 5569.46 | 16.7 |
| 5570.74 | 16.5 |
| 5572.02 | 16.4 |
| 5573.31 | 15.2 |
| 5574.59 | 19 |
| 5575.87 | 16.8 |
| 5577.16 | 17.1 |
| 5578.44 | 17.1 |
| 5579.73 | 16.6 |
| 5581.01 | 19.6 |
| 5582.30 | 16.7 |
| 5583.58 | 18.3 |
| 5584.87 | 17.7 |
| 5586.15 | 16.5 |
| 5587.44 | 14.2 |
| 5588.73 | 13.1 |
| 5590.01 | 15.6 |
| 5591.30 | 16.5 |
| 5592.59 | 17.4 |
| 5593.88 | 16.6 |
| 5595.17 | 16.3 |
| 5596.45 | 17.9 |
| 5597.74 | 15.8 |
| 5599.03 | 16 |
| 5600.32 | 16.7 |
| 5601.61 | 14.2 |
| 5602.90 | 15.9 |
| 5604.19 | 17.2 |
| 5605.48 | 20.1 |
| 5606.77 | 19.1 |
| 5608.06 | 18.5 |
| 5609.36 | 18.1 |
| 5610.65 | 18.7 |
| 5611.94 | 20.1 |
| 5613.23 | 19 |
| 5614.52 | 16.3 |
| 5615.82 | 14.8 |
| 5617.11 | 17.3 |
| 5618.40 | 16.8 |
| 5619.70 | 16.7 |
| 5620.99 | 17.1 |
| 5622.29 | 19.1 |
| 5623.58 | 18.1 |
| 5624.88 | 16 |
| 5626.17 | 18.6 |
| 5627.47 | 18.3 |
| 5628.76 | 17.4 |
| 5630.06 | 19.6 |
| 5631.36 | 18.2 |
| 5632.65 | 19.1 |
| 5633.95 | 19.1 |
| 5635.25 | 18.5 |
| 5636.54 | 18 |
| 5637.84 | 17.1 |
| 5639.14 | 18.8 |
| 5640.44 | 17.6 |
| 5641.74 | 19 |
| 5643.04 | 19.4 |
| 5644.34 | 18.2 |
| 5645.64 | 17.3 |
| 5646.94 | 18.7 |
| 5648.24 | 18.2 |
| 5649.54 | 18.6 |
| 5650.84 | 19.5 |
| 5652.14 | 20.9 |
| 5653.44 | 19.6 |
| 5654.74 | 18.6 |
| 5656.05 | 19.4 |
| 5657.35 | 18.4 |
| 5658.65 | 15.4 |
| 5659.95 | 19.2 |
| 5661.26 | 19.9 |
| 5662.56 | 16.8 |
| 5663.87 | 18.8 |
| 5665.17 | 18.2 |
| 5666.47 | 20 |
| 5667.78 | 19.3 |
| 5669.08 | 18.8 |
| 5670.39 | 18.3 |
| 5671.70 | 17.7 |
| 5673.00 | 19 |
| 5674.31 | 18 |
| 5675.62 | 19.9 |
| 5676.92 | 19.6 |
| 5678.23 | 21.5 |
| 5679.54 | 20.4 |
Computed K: 1.1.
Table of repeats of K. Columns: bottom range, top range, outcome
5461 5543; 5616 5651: 1.12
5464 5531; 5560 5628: 1.07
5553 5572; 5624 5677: 1.08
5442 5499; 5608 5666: 1.19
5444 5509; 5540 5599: 1.11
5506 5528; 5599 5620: 1.06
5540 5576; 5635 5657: 1.08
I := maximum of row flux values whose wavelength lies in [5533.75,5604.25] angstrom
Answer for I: 19.9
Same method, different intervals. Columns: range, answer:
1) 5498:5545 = 19.6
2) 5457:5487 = 18.5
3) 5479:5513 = 19.1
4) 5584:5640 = 20.1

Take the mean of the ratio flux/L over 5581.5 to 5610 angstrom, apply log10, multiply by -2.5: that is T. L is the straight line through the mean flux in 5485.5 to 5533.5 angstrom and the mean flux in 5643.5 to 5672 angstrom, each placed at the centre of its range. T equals 0.07 mag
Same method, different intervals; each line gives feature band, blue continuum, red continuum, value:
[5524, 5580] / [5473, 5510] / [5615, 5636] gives -0.05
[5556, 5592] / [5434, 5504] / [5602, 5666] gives 0.02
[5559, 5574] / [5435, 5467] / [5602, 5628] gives 0.00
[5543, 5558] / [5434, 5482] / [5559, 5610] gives -0.10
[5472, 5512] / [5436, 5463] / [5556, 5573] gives 0.02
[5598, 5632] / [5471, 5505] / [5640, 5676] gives 0.03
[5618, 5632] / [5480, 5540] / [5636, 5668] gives 0.03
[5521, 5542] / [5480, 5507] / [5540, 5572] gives -0.03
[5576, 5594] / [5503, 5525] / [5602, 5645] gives 0.06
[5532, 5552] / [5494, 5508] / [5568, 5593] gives -0.11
